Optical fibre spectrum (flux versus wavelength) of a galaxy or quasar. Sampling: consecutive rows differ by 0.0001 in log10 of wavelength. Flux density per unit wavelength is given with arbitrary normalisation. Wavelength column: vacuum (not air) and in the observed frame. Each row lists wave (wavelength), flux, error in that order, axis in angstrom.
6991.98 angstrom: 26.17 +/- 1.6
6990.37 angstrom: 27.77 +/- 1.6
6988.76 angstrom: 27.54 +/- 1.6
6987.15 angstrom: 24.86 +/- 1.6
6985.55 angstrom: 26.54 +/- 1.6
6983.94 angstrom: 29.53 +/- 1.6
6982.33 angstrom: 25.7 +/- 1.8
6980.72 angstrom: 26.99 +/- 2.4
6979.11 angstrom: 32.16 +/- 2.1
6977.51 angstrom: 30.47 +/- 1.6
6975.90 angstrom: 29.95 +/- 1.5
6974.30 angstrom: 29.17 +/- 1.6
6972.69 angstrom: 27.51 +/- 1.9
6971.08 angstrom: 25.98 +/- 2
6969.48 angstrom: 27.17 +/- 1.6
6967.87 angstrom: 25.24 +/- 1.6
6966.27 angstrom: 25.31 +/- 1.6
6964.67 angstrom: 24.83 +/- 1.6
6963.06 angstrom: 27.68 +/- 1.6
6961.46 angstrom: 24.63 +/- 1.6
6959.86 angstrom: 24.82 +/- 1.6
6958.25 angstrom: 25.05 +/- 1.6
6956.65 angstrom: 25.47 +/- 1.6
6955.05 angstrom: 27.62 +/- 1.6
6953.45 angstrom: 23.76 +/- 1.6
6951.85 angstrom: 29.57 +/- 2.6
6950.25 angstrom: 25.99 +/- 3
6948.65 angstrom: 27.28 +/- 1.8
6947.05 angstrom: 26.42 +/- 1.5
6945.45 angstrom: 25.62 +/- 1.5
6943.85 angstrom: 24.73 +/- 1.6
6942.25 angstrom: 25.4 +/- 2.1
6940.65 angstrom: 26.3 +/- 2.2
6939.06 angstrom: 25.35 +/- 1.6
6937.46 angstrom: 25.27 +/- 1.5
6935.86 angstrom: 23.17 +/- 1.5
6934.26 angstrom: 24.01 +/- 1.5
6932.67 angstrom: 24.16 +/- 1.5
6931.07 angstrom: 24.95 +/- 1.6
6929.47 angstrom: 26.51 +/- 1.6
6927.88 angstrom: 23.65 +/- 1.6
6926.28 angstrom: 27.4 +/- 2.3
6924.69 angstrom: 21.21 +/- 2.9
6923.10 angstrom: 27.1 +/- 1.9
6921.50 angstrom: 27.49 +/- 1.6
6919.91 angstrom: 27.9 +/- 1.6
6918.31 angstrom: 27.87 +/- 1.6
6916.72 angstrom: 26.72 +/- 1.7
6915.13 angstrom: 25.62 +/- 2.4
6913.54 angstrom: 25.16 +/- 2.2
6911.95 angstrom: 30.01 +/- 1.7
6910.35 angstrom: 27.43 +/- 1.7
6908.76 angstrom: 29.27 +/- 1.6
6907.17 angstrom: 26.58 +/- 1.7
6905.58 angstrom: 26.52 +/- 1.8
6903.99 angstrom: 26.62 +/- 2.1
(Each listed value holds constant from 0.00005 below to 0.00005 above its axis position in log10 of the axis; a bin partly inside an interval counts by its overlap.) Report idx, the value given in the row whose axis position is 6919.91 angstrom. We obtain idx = 27.9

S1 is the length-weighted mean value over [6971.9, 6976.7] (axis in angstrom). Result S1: 28.9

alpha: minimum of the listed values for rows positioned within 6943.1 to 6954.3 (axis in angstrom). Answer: 23.76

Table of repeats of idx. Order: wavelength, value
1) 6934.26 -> 24.01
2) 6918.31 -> 27.87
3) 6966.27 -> 25.31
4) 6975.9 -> 29.95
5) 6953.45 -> 23.76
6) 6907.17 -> 26.58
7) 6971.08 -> 25.98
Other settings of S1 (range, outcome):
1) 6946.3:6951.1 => 26.6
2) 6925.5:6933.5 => 25.3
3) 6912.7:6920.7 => 26.7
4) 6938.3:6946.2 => 25.5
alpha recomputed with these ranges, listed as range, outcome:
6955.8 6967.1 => 24.63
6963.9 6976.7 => 24.83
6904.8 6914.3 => 25.16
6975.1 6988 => 24.86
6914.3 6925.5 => 21.21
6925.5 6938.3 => 23.17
